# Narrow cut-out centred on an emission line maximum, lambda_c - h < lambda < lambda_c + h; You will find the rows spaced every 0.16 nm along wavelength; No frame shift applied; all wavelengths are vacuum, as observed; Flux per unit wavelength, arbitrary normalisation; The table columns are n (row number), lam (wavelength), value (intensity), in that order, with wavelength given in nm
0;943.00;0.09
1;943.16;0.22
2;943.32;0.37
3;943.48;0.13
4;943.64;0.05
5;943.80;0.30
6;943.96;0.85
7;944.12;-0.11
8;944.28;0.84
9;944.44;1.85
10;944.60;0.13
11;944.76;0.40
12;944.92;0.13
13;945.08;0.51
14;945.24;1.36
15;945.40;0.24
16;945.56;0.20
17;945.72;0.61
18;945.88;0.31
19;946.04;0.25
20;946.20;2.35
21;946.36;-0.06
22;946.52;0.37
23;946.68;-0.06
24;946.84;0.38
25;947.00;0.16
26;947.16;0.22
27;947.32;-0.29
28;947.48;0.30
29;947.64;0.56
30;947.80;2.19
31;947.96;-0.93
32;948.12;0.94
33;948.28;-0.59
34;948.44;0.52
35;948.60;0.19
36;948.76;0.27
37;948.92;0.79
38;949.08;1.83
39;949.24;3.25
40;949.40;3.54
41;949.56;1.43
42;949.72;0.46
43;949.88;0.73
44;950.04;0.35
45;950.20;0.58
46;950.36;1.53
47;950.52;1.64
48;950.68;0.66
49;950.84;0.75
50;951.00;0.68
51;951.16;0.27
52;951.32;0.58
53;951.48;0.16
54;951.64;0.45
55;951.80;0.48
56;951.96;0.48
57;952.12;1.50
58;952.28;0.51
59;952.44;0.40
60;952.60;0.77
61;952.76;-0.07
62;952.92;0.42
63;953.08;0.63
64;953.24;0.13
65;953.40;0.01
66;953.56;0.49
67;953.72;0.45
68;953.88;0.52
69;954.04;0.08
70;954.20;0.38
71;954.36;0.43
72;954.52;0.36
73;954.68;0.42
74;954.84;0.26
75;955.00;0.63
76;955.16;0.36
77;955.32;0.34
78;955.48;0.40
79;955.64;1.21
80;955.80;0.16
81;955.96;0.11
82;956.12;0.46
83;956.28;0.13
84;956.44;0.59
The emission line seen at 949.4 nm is [O III] 5007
